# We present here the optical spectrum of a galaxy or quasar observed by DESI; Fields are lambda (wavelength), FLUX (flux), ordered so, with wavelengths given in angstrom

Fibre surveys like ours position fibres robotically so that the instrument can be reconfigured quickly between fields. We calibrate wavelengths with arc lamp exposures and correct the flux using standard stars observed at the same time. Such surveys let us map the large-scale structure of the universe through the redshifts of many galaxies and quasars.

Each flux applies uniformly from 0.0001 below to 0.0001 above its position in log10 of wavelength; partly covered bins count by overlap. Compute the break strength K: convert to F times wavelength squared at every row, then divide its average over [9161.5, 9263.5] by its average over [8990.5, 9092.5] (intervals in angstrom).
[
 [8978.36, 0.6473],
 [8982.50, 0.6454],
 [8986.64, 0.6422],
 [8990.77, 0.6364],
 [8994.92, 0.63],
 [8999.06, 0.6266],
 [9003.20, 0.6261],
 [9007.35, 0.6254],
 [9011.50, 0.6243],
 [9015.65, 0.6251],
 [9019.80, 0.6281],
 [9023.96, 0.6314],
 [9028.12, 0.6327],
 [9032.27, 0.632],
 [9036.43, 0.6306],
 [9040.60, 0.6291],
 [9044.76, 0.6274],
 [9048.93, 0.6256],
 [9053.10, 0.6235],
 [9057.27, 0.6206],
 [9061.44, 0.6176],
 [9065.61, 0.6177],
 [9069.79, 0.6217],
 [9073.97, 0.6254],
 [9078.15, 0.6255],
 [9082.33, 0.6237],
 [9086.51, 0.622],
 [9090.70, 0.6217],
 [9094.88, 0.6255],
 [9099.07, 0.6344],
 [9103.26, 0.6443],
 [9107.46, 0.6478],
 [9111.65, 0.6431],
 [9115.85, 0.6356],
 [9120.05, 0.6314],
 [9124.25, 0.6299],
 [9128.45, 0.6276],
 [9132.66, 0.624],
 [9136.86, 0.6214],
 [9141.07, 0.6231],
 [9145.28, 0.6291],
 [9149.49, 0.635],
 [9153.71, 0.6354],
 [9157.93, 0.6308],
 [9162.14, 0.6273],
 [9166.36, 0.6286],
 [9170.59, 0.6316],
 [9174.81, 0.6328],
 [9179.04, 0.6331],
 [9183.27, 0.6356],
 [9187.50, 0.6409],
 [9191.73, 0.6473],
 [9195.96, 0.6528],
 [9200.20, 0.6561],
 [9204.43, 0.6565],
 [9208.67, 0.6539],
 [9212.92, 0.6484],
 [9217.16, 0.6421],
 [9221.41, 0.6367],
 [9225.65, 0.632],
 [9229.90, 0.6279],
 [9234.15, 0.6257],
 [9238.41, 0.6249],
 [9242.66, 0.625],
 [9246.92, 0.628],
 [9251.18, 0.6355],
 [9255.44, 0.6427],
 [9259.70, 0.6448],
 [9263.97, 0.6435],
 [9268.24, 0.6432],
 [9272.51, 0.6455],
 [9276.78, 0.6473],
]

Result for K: 1.1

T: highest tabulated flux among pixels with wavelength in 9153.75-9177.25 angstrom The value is 0.6328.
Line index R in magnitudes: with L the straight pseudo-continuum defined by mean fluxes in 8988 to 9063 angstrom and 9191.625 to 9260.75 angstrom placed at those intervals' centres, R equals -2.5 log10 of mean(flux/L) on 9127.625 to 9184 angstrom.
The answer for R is 0.010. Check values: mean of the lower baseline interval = 0.628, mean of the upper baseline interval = 0.64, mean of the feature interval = 0.63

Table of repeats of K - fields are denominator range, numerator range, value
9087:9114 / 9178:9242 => 1.03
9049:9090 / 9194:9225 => 1.08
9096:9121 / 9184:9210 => 1.04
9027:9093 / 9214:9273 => 1.06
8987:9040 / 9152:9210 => 1.06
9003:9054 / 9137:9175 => 1.03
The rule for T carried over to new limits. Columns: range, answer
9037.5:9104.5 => 0.6443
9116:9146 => 0.6314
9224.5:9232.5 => 0.632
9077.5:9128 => 0.6478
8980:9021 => 0.6454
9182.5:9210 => 0.6565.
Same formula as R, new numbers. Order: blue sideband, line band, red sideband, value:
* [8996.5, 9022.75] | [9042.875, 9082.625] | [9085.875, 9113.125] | 0.015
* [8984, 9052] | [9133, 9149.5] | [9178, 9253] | 0.016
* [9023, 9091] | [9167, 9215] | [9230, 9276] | -0.019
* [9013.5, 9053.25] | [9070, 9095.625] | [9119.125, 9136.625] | 0.007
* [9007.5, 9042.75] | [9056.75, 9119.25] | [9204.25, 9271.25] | 0.005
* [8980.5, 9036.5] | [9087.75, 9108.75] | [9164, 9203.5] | 0.004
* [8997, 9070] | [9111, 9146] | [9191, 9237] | 0.010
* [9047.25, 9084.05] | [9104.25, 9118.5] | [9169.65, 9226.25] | -0.021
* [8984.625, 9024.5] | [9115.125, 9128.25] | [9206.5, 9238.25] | 0.004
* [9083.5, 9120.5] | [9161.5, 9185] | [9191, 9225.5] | 0.021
